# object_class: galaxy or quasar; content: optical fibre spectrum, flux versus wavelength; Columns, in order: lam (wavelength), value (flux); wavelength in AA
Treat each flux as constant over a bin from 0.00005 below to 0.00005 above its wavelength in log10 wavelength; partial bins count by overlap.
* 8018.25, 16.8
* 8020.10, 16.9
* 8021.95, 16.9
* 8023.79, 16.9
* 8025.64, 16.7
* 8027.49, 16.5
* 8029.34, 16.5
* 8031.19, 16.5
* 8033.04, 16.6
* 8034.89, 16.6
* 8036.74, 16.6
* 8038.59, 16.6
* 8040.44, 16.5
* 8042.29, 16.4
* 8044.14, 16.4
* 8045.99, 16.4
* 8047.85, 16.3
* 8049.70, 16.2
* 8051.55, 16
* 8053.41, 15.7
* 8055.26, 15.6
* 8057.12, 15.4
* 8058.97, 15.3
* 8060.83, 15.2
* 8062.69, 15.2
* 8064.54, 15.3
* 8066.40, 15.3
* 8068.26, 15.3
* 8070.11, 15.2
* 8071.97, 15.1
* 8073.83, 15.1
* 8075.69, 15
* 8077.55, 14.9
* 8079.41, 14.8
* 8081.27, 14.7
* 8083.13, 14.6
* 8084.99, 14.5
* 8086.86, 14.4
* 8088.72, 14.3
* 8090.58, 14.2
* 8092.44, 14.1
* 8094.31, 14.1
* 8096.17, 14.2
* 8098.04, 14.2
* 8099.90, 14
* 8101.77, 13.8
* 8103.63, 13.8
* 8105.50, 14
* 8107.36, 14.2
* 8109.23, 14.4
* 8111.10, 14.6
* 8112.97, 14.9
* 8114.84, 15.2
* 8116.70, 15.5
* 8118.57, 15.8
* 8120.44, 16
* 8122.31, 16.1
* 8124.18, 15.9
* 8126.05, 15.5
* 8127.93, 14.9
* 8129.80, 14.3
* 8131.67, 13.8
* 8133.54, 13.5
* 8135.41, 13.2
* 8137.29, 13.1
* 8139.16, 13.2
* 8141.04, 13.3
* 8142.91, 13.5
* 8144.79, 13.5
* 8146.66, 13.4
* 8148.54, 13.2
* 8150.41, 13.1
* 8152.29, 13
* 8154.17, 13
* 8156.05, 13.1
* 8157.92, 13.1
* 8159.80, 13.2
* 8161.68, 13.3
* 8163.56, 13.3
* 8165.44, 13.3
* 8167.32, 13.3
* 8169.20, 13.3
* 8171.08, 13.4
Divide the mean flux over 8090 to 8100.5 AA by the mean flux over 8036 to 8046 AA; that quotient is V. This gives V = 0.9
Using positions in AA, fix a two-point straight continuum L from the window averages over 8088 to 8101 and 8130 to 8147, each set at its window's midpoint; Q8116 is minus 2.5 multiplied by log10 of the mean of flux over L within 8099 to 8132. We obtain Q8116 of -0.08 mag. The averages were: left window 14.1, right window 13.4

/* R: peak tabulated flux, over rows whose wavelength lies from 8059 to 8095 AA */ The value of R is 15.3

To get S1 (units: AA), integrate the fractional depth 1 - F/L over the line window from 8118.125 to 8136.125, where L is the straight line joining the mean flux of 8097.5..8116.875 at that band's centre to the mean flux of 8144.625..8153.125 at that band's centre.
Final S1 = -1.4 AA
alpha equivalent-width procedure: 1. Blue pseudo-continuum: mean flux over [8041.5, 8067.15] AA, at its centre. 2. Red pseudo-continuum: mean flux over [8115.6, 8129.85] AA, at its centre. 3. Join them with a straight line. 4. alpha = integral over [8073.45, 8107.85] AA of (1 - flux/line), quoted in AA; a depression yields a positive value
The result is 2.9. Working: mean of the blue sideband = 15.8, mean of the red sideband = 15.6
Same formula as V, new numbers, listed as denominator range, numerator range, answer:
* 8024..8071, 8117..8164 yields 0.87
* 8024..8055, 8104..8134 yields 0.91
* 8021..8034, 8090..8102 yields 0.85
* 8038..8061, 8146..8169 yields 0.82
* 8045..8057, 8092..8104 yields 0.88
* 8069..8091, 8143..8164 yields 0.90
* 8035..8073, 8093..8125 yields 0.93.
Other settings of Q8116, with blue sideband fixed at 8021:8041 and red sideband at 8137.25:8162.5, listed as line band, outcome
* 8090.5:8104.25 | 0.05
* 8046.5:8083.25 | 0.02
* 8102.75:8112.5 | 0.02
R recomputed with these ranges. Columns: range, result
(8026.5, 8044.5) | 16.6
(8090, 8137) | 16.1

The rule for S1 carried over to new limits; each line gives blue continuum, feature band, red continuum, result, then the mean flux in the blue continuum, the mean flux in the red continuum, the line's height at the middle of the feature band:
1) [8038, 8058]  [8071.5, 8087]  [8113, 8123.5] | 1.1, 16.1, 15.7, 15.9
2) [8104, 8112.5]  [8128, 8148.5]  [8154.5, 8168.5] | 0.2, 14.3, 13.2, 13.7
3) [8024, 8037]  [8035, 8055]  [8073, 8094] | -0.3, 16.6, 14.6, 16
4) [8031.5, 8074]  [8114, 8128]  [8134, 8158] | -1.7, 15.9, 13.2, 13.9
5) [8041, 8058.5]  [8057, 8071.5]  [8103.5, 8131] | 0.5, 16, 15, 15.8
